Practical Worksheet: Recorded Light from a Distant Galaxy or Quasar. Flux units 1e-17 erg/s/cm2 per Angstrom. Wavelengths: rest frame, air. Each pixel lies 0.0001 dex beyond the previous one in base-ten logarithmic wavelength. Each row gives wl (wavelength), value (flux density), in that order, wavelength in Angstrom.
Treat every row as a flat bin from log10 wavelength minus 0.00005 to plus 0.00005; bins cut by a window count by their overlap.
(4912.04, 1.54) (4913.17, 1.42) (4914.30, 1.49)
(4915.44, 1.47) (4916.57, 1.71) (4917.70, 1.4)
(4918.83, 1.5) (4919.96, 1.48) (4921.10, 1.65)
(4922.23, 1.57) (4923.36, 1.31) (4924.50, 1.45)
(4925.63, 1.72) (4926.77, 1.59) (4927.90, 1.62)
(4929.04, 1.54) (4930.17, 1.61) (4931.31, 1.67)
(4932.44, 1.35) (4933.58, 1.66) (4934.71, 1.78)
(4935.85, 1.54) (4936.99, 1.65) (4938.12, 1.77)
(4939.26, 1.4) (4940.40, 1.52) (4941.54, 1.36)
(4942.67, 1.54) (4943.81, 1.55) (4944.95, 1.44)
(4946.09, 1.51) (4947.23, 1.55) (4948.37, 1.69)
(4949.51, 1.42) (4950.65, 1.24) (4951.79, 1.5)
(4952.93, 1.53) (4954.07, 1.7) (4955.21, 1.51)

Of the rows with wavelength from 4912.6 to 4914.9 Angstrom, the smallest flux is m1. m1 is 1.42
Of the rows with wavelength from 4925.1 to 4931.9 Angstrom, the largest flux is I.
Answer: 1.72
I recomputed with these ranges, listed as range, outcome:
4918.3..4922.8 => 1.65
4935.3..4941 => 1.77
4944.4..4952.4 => 1.69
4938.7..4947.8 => 1.55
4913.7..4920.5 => 1.71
